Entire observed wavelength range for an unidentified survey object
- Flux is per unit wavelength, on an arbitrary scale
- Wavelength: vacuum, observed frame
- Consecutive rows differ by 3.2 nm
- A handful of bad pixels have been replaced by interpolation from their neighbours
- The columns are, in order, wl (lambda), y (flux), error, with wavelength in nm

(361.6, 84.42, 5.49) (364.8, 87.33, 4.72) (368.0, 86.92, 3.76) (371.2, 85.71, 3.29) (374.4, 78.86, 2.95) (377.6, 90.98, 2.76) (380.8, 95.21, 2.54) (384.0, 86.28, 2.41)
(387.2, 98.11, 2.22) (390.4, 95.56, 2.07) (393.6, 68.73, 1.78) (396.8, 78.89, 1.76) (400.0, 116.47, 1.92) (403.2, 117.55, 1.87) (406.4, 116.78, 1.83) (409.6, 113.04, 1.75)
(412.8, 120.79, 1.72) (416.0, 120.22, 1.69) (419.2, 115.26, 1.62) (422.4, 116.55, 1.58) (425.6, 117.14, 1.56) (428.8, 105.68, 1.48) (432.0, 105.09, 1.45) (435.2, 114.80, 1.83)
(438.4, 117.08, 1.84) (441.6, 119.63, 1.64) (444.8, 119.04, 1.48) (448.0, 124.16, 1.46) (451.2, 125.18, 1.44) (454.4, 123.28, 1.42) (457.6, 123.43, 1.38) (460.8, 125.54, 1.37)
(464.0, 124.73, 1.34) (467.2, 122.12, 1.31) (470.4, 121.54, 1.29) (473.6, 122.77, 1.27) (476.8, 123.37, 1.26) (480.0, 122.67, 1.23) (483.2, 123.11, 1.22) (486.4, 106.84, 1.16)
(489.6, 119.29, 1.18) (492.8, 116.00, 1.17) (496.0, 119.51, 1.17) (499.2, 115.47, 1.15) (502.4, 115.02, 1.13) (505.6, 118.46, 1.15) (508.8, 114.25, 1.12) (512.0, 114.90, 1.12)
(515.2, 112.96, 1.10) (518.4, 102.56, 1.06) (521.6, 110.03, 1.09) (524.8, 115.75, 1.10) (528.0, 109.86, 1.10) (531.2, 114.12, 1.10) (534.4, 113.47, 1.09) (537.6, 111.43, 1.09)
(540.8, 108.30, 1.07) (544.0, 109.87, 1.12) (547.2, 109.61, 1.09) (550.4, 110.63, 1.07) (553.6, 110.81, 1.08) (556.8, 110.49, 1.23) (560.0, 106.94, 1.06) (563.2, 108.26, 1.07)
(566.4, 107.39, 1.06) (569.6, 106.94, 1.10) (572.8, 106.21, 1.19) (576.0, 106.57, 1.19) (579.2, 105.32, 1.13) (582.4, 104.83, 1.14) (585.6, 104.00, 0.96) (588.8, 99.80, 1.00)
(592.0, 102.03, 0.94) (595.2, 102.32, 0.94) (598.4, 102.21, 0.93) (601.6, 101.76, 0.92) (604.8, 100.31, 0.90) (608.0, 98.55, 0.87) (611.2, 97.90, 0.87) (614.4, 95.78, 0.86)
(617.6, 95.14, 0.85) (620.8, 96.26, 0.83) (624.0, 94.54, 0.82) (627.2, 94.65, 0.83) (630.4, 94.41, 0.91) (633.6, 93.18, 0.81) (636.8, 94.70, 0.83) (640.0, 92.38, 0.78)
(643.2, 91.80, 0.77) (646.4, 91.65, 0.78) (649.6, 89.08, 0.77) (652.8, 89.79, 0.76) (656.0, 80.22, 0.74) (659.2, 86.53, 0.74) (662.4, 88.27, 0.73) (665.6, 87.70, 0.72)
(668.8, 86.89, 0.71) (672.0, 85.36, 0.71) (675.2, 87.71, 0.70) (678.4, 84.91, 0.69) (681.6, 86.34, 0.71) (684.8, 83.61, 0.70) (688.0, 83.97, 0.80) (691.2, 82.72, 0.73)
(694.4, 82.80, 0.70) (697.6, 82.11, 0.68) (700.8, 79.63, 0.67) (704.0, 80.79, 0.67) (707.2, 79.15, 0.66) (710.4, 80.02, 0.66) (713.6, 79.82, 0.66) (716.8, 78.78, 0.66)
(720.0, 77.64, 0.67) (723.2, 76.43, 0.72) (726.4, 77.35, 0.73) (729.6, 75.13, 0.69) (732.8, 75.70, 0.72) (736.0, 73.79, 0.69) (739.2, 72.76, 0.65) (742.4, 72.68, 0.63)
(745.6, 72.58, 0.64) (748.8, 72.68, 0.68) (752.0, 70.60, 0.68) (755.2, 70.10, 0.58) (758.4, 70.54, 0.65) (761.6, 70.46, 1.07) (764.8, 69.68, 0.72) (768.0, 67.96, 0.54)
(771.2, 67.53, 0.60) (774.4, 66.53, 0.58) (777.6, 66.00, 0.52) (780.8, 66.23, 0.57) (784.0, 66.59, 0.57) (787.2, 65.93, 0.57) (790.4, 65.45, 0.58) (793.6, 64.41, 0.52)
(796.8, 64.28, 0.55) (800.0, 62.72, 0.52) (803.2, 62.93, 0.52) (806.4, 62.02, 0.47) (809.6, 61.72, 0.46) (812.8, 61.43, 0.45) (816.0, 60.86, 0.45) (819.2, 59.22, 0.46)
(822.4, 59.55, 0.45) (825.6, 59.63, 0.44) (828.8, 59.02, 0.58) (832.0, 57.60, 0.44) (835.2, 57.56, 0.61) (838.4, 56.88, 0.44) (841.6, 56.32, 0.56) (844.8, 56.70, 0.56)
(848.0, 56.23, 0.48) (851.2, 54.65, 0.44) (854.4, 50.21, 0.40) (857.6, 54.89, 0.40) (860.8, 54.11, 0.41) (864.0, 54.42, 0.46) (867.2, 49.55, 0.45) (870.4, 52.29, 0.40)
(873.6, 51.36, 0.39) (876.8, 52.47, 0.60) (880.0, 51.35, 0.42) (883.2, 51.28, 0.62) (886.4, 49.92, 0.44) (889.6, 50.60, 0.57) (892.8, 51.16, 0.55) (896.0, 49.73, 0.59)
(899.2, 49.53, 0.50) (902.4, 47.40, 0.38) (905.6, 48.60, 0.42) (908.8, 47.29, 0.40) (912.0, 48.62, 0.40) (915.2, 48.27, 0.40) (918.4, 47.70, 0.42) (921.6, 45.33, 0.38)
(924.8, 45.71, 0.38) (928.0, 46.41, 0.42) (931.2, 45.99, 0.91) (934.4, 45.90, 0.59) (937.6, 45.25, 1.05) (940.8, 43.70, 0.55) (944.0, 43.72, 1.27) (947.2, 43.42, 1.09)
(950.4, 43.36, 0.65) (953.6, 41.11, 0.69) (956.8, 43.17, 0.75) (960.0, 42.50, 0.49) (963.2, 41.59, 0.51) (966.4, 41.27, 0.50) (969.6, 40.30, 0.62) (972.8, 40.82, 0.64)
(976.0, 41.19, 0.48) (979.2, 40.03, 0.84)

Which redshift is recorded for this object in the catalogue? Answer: 0.000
